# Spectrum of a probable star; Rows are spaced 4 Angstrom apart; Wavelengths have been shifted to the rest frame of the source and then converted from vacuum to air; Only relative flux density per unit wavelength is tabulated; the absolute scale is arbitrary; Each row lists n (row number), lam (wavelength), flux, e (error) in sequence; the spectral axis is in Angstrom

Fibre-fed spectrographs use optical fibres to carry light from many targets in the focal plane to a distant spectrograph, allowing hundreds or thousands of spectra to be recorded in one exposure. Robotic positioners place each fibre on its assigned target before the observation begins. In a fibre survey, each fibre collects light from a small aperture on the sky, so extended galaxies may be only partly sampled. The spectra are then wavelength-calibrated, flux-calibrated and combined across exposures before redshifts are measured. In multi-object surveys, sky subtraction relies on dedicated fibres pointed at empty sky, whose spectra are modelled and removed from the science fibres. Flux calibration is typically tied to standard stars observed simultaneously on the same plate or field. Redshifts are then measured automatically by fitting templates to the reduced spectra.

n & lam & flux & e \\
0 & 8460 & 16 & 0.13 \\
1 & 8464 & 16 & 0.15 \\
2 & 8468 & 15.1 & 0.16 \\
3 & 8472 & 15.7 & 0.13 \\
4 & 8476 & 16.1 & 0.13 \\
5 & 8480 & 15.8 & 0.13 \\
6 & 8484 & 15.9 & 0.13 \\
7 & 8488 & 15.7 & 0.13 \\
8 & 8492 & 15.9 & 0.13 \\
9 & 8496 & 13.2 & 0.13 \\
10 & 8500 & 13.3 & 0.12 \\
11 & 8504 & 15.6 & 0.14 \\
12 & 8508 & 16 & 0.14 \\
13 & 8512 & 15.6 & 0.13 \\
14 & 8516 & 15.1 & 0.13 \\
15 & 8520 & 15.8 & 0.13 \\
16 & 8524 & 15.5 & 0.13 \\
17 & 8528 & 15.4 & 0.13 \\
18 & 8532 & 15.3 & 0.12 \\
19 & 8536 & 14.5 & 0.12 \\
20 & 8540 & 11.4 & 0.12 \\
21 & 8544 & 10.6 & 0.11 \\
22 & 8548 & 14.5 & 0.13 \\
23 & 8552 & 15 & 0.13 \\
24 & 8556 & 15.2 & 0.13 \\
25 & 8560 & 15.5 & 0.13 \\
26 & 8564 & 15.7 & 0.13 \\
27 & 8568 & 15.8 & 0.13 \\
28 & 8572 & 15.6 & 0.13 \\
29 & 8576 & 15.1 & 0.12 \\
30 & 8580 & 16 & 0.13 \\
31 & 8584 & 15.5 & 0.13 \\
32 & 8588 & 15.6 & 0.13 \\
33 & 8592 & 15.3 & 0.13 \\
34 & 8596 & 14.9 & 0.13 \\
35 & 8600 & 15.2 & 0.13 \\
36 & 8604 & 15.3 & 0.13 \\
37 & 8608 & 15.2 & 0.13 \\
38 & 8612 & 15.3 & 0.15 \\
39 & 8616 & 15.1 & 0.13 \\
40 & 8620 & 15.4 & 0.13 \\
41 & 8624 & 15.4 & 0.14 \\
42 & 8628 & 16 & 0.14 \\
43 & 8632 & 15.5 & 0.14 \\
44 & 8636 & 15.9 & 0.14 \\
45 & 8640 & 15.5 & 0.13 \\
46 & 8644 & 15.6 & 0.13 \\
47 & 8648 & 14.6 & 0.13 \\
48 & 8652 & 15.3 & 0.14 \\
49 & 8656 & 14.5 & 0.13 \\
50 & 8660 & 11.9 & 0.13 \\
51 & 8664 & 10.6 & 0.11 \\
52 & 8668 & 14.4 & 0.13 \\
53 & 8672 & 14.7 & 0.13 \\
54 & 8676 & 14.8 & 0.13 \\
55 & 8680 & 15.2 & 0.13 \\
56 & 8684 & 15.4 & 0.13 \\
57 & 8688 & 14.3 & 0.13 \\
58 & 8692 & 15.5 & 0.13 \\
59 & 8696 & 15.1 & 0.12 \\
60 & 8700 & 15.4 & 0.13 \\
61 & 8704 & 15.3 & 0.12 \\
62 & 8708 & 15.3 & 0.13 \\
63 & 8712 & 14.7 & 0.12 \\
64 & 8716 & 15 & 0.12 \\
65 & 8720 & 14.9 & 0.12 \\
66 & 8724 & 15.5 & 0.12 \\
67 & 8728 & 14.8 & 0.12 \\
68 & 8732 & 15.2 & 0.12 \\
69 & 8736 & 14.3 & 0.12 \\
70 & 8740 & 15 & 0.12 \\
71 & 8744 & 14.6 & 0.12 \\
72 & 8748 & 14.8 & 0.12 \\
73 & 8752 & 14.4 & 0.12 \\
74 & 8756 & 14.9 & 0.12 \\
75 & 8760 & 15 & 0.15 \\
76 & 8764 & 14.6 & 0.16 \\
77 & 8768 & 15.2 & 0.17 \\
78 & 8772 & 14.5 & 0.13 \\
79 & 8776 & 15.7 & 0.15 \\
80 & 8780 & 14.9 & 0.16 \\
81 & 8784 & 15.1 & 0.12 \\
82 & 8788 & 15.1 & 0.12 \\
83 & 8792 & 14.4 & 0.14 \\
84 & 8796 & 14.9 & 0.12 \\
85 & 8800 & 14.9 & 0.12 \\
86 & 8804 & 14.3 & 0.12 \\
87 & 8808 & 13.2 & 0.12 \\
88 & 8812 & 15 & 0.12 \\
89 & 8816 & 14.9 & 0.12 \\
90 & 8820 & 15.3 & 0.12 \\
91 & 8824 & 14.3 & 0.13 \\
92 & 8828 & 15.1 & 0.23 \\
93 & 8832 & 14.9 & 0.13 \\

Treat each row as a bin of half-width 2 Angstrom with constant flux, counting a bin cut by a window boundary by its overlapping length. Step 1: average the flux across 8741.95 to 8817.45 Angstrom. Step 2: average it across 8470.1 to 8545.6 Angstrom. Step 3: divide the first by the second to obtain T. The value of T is 0.99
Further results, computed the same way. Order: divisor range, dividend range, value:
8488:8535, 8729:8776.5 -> 0.98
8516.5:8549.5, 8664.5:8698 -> 1.04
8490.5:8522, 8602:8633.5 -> 1.02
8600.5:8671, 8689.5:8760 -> 1.01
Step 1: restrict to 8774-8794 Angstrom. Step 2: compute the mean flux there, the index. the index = 15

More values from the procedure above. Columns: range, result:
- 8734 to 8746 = 14.6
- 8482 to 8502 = 14.8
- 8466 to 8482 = 15.7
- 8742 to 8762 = 14.7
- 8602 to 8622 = 15.3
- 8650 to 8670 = 13.3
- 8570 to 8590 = 15.6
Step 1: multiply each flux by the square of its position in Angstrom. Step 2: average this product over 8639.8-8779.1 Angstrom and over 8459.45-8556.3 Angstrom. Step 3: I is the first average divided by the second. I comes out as 1.0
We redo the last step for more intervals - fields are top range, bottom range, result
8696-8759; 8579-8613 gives 1.00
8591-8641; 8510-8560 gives 1.08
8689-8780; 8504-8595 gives 1.04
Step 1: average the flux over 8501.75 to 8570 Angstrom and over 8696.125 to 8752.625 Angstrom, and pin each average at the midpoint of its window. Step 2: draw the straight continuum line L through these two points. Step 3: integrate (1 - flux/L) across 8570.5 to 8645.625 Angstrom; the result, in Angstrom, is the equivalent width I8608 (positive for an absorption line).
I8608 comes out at -2.8 Angstrom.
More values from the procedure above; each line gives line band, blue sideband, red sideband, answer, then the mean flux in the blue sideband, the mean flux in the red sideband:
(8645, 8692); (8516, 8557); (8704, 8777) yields 1.49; 14.3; 14.9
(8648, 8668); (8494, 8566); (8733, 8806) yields 1.85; 14.6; 14.8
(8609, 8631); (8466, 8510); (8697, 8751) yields -0.46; 15.3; 15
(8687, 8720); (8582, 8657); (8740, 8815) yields -0.13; 15.3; 14.8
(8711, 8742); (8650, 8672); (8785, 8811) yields -2.15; 13.5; 14.5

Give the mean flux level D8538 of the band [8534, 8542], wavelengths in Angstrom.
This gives 12.9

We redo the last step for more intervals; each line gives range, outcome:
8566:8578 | 15.5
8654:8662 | 13.2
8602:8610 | 15.2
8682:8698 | 15.1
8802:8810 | 13.8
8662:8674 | 13.2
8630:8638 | 15.7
